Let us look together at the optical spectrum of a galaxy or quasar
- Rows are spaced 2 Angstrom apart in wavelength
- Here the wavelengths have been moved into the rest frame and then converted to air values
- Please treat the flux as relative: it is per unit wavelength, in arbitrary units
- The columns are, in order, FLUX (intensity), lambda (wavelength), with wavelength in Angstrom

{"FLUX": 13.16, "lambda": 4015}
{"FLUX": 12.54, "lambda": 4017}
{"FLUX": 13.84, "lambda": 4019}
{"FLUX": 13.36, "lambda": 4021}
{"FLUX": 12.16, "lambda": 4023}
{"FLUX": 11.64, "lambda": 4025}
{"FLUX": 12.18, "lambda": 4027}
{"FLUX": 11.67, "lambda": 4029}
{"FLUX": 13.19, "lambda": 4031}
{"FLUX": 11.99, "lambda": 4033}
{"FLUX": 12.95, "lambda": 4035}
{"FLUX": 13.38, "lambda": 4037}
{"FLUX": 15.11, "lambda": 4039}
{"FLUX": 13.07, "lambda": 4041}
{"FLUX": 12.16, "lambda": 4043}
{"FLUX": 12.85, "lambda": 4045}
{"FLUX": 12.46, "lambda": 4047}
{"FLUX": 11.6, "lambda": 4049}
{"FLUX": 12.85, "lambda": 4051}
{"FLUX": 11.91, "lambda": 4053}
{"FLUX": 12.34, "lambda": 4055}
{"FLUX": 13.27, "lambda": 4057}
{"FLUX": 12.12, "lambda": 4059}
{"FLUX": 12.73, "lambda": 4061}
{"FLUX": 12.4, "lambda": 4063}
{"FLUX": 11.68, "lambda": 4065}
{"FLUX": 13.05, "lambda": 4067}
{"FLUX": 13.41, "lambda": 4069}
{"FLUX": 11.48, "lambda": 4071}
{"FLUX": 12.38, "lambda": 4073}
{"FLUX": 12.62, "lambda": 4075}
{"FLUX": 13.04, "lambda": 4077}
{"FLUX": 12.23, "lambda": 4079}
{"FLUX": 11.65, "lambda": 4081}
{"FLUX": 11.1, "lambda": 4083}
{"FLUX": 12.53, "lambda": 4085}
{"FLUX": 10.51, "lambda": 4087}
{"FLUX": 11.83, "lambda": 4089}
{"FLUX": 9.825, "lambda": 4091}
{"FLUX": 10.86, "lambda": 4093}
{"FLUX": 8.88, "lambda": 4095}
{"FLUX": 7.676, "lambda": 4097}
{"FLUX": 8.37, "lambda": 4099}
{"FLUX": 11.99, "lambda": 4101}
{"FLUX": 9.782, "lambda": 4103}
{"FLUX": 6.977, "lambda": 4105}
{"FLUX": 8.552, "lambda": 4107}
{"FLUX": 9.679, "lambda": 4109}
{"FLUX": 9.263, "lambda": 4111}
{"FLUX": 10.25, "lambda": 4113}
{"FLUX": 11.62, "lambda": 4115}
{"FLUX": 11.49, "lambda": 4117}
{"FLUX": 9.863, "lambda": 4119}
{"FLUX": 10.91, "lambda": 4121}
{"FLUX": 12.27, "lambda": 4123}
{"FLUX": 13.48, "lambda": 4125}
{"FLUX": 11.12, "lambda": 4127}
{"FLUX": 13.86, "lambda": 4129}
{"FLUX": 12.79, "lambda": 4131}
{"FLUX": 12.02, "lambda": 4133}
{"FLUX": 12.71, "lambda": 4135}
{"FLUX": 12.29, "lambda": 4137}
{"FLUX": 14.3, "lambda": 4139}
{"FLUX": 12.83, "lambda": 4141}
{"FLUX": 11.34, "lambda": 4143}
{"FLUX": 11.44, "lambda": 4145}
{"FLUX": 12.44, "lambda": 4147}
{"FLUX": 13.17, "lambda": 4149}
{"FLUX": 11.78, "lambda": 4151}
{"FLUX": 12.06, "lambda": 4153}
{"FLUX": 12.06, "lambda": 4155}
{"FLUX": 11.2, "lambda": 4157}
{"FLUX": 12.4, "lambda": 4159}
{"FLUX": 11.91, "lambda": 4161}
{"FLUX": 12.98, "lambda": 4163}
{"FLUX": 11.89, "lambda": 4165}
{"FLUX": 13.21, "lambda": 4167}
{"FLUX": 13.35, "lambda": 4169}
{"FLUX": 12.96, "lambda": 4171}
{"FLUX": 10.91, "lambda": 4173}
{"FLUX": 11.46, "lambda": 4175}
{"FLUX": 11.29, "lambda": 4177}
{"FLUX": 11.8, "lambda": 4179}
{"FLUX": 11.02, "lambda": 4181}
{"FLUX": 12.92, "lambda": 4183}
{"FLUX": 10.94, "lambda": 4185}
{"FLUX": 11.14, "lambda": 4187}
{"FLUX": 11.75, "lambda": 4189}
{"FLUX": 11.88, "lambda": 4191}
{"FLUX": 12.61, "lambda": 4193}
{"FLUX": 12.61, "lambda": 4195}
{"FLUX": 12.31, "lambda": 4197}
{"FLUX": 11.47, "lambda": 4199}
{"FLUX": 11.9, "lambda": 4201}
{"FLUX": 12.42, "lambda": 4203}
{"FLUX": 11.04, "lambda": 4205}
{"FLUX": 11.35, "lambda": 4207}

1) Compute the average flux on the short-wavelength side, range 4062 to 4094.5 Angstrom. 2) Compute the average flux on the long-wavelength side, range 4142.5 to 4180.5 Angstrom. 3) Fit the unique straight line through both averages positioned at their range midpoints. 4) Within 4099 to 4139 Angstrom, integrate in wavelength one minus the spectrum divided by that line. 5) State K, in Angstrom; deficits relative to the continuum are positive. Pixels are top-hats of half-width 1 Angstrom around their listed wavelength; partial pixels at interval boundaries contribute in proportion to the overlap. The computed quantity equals 2.9 Angstrom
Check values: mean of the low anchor 11.9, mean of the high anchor 12.1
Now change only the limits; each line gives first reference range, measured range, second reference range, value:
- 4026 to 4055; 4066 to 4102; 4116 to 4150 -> 3.4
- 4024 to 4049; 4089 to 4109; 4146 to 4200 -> 4.9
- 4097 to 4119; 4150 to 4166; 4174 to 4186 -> -1.5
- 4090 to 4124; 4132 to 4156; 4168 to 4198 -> -3.3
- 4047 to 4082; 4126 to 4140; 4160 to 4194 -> -0.7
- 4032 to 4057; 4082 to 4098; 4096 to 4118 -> 0.1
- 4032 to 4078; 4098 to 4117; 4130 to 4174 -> 4.2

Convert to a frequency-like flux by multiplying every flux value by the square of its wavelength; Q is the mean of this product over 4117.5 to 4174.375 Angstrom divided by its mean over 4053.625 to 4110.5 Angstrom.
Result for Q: 1.1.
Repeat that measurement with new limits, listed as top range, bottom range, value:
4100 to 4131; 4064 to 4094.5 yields 0.93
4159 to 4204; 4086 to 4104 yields 1.26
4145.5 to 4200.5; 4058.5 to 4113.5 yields 1.15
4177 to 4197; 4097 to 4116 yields 1.30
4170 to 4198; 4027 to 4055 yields 1.00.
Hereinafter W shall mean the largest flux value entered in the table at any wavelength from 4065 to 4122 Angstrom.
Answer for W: 13.41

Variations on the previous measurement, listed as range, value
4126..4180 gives 14.3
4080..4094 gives 12.53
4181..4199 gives 12.92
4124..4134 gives 13.86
